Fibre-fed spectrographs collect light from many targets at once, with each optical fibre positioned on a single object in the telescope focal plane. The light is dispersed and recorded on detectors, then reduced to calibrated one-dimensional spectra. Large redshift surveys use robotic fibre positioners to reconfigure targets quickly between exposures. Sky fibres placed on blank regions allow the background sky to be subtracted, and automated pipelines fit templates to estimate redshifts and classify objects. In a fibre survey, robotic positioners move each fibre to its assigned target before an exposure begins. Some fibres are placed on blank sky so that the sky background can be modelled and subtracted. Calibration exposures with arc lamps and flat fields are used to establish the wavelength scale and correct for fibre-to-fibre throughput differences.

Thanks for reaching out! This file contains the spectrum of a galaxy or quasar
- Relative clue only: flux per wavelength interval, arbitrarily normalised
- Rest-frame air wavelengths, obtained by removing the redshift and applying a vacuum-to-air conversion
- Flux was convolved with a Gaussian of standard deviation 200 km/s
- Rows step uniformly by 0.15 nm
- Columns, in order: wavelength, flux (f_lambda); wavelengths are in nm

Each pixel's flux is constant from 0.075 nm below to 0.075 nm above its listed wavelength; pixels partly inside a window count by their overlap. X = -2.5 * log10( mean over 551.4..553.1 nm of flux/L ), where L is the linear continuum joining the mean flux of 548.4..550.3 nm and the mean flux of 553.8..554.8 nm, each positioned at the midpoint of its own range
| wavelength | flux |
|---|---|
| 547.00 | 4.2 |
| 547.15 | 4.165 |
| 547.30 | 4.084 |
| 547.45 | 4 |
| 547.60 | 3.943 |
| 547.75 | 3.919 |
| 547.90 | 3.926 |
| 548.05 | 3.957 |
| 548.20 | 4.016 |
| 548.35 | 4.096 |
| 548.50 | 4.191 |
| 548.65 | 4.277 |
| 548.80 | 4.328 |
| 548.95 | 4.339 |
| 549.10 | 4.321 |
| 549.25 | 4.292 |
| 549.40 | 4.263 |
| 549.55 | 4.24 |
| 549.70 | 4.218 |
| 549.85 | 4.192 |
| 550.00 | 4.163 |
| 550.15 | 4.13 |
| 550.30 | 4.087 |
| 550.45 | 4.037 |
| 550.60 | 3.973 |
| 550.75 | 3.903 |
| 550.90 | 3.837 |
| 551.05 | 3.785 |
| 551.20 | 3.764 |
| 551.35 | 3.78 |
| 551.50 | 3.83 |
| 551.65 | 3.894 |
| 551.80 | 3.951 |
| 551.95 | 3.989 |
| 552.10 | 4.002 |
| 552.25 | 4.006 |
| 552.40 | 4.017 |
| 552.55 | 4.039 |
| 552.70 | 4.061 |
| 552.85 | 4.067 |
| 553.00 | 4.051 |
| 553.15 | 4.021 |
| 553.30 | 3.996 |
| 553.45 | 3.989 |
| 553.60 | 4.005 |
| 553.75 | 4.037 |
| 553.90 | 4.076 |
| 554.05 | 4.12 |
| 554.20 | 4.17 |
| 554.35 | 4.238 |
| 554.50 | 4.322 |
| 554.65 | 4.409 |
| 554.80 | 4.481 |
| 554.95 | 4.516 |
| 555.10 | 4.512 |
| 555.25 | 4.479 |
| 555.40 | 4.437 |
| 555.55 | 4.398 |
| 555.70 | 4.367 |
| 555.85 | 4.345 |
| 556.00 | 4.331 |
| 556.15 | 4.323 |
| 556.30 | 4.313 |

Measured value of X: 0.07 mag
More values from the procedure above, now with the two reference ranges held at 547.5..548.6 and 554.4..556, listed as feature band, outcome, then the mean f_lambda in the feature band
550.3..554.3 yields 0.07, 3.98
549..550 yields -0.04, 4.25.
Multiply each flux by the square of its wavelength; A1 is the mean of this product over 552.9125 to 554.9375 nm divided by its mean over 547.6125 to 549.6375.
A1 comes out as 1.0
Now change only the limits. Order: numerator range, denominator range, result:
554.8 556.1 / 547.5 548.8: 1.12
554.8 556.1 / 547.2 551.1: 1.10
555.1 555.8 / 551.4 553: 1.12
